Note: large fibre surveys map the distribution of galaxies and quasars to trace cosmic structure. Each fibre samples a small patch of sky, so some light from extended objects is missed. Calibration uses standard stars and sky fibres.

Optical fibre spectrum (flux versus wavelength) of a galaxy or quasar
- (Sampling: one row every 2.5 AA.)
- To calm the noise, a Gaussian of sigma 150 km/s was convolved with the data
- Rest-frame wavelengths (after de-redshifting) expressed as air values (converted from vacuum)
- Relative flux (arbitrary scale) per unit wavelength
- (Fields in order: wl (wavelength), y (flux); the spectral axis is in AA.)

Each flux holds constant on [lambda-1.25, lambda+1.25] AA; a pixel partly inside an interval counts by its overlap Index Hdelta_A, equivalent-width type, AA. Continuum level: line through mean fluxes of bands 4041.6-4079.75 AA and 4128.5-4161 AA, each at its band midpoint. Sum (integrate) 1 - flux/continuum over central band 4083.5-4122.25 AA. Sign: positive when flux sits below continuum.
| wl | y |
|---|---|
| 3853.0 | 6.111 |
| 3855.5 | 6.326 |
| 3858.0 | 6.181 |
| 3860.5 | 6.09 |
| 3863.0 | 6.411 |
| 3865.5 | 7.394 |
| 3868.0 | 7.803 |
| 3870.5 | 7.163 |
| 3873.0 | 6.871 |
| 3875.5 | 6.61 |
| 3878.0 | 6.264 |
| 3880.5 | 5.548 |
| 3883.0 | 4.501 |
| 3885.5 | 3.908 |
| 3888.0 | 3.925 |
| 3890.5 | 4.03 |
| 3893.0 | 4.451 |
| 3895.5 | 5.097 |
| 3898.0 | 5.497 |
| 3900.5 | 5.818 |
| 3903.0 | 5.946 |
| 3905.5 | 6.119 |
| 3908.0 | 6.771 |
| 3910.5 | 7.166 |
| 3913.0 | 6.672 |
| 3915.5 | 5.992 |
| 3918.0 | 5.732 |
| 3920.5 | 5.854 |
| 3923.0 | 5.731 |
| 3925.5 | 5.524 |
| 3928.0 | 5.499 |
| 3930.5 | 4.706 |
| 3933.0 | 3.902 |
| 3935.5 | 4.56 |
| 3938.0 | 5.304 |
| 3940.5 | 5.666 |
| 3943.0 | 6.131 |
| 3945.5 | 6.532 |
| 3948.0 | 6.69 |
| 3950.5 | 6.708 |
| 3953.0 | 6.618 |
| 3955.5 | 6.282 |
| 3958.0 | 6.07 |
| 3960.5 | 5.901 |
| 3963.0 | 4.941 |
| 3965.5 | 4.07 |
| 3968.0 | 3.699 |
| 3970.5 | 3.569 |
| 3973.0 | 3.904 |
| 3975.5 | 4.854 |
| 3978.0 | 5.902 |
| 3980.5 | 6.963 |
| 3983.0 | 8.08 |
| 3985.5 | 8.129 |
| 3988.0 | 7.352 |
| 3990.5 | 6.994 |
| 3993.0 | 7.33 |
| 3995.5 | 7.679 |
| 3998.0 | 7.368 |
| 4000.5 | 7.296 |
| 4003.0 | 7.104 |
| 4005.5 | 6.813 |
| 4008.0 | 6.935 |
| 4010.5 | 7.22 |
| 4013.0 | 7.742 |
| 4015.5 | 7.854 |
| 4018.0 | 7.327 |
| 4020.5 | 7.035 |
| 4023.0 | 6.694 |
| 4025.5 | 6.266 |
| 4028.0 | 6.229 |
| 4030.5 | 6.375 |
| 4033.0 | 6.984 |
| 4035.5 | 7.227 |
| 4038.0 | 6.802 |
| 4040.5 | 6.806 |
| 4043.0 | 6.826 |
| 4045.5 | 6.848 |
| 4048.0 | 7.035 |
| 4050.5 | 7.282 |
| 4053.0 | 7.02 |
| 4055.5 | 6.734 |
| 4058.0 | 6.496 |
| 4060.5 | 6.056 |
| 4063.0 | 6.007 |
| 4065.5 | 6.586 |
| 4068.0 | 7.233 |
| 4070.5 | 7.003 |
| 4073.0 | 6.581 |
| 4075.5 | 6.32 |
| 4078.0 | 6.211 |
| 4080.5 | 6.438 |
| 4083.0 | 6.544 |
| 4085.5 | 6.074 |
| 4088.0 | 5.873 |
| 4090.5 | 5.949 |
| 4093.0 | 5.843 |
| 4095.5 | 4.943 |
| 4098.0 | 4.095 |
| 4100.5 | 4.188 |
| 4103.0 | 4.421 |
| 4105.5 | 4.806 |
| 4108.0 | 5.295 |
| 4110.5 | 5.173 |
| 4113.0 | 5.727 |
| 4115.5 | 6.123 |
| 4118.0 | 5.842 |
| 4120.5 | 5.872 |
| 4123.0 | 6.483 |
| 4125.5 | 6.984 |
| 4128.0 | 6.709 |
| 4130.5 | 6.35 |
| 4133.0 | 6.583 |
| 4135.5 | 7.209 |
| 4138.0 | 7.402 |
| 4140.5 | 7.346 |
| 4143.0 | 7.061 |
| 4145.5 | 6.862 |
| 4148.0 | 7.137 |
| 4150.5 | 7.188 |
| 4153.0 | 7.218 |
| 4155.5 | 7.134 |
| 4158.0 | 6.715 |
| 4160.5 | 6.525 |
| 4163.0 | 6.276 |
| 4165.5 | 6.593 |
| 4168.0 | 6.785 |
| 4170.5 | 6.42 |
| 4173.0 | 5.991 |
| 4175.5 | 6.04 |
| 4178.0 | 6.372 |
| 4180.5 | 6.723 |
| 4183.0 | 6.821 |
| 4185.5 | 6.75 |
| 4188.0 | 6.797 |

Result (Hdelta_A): 8.2 AA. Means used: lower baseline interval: 6.68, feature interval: 5.39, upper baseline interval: 6.98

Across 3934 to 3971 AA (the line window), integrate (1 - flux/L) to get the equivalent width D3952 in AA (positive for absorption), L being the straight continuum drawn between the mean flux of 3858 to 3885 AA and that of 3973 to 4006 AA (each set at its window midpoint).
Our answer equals 6.7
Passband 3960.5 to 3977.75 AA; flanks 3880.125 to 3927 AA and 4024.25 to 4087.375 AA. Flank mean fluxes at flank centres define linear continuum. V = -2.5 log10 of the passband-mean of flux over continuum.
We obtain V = 0.33 mag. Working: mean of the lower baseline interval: 5.49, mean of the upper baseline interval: 6.63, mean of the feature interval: 4.4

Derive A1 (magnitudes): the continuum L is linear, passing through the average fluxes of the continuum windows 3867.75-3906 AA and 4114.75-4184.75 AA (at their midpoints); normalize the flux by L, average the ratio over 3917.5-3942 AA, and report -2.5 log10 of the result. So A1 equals 0.09 mag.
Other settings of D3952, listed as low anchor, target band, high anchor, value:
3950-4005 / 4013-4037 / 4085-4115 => -4.55 AA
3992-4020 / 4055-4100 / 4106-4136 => 3.21 AA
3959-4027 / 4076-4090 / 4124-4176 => 0.93 AA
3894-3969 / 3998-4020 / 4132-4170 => -4.09 AA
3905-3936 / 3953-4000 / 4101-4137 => -2.47 AA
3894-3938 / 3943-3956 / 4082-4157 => -1.80 AA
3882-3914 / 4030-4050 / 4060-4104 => -3.82 AA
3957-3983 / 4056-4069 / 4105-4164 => -1.24 AA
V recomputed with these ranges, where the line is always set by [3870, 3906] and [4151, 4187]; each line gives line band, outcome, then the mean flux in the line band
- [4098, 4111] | 0.33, 4.69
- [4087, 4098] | 0.15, 5.47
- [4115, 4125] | 0.04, 6.14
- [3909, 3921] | -0.15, 6.32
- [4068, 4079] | -0.07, 6.62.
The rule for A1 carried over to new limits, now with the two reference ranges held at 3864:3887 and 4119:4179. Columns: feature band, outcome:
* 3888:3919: 0.10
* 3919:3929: 0.12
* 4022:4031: 0.02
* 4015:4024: -0.11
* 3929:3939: 0.34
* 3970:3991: 0.02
